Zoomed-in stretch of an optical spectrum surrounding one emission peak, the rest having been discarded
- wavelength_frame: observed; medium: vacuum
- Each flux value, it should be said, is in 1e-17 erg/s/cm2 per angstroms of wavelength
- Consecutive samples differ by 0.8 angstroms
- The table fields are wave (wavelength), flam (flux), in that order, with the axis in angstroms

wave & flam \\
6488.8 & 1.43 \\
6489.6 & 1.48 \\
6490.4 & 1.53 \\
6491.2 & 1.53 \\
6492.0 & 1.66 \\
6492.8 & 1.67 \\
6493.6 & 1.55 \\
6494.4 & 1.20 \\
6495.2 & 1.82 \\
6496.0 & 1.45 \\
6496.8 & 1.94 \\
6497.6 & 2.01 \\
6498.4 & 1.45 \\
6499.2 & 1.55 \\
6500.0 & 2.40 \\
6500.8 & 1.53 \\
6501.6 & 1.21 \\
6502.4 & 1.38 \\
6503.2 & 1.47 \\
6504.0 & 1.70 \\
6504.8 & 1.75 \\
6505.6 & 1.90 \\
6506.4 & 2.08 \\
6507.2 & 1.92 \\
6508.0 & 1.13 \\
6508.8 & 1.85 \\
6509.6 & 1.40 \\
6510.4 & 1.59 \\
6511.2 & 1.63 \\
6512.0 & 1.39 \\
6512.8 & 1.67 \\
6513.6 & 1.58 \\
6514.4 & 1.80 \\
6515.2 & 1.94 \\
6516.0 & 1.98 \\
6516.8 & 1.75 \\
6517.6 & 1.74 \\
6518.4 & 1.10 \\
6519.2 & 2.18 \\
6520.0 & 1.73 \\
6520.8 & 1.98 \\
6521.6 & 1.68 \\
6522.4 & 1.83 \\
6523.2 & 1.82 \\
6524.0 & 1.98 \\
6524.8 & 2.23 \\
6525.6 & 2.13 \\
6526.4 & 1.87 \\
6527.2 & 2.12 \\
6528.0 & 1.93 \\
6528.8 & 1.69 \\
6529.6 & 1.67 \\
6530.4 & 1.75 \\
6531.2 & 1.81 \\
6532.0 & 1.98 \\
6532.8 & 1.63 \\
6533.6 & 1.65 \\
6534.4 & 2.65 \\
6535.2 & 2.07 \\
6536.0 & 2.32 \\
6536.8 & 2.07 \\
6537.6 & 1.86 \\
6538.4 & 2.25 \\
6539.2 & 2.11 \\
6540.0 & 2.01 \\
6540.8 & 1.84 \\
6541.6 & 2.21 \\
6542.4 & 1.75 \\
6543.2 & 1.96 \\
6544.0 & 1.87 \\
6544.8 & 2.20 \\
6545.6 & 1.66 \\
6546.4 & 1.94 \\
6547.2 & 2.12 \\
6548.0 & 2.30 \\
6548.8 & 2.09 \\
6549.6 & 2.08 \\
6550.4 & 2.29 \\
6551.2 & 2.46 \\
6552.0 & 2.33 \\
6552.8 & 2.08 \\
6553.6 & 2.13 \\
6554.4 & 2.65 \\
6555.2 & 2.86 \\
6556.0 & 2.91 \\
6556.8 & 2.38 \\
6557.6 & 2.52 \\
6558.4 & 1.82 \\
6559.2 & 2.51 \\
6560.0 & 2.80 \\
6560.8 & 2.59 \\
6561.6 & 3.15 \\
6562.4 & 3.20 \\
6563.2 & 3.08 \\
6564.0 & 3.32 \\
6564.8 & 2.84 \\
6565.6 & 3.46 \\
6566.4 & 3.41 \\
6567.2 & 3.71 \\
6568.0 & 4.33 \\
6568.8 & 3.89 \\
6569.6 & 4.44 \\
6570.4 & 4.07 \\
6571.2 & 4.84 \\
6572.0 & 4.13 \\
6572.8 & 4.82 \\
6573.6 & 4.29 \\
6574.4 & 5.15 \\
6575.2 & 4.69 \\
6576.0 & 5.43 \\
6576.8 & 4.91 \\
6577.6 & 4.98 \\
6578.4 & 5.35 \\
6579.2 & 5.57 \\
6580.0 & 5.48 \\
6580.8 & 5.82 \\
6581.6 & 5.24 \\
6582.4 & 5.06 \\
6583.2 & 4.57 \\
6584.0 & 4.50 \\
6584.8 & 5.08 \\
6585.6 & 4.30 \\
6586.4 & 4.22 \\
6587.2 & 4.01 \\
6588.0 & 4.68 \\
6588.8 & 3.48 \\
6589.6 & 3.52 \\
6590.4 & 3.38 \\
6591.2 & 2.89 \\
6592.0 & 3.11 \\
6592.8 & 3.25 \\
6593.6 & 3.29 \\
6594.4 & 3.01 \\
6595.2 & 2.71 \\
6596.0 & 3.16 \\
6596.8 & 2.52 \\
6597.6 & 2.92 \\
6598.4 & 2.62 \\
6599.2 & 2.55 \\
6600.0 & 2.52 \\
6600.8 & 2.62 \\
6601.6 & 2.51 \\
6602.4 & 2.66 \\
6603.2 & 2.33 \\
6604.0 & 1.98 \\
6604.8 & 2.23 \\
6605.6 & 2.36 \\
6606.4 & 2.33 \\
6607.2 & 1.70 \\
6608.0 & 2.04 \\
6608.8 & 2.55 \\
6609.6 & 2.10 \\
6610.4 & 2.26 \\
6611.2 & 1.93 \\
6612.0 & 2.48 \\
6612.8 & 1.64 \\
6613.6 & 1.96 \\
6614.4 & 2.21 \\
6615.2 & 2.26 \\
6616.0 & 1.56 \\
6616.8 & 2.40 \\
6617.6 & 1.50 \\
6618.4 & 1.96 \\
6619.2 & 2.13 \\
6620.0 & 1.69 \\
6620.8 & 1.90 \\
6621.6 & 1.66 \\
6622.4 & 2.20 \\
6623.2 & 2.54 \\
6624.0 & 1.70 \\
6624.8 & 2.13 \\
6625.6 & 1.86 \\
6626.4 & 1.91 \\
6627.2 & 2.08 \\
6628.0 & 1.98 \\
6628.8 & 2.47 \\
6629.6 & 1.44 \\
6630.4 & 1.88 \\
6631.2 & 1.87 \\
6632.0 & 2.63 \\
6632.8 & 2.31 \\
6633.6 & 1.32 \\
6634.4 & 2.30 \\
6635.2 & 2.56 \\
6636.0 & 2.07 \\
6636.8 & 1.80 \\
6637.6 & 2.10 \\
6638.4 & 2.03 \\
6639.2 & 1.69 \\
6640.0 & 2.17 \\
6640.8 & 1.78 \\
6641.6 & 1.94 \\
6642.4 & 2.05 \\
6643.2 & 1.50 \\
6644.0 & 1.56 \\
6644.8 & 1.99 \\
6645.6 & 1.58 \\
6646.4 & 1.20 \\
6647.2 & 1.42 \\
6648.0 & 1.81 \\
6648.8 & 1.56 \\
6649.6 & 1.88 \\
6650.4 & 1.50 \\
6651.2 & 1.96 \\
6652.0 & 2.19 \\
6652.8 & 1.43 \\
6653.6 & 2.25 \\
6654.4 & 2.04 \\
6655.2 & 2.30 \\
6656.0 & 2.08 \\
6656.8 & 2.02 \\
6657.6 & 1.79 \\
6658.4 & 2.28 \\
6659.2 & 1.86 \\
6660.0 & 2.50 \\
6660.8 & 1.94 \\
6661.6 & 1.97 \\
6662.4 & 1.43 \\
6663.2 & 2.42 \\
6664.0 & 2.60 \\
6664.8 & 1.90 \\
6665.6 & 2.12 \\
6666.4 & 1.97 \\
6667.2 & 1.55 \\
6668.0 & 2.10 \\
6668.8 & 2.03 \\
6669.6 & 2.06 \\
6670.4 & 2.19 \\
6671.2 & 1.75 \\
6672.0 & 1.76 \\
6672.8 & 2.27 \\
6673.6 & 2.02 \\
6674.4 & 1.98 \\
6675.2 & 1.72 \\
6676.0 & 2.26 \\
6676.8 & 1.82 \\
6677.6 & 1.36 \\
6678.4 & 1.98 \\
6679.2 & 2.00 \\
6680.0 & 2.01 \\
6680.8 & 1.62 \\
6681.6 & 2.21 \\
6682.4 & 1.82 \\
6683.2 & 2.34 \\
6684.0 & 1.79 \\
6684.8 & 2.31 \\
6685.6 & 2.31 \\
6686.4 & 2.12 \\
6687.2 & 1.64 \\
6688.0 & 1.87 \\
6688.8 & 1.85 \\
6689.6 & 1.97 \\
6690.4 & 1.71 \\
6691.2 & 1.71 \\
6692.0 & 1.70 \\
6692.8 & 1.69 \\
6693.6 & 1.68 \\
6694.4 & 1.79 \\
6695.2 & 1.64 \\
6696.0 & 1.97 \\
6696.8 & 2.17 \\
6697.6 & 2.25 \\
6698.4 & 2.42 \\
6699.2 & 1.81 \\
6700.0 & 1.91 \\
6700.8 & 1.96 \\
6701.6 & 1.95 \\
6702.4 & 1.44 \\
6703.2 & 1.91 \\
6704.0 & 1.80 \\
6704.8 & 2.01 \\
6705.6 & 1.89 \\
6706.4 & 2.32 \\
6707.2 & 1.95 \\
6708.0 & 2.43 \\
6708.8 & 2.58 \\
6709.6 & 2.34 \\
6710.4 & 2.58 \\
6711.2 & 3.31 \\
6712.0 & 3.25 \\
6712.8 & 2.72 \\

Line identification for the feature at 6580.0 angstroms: Hbeta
